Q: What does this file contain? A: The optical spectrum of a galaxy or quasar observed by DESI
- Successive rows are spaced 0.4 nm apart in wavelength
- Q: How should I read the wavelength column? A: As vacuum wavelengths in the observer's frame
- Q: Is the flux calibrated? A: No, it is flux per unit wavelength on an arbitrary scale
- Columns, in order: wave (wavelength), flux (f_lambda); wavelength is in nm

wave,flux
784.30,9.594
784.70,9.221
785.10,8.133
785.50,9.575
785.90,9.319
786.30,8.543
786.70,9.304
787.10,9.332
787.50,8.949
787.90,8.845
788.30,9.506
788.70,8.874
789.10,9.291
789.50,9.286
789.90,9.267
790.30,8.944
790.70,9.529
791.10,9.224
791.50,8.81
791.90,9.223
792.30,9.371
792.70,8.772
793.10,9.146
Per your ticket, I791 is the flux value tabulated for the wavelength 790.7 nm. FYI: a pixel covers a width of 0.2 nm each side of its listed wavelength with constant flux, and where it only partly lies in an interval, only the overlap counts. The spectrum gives 9.529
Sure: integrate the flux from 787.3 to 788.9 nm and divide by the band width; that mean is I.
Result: 9.04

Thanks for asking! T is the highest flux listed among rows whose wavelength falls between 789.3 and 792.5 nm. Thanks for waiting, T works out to 9.529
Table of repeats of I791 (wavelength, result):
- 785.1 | 8.133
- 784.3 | 9.594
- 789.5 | 9.286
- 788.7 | 8.874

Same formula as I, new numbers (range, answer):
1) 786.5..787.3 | 9.32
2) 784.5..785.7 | 8.98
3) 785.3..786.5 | 9.15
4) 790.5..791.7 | 9.19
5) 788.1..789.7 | 9.24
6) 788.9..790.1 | 9.28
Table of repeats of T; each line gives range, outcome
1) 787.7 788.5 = 9.506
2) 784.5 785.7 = 9.575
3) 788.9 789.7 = 9.291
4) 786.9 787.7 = 9.332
